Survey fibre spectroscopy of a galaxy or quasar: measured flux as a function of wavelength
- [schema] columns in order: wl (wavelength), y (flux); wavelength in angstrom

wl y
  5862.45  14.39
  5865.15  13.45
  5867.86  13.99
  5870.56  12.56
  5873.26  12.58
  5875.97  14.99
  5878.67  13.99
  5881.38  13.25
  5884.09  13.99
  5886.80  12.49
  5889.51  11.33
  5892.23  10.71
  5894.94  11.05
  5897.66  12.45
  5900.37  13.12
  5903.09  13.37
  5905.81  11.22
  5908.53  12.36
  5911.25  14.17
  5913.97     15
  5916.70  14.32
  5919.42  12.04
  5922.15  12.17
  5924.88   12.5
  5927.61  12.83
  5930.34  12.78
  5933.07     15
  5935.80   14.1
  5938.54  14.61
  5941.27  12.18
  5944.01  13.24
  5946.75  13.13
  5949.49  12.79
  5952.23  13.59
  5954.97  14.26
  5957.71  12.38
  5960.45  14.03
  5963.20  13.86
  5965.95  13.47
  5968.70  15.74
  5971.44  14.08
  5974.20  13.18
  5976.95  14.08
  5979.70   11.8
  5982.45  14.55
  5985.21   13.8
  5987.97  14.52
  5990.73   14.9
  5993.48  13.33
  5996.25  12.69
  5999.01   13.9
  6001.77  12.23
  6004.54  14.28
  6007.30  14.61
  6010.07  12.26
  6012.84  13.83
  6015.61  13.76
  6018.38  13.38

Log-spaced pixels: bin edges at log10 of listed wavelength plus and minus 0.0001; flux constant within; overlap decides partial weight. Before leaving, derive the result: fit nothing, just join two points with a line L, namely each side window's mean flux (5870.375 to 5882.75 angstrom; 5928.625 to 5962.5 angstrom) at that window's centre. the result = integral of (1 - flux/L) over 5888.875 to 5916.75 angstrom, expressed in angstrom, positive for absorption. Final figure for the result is 1.93 angstrom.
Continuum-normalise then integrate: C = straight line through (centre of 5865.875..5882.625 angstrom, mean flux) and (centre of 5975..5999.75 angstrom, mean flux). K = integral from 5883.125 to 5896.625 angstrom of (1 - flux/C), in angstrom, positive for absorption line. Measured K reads 1.7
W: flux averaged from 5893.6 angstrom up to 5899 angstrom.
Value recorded 11.7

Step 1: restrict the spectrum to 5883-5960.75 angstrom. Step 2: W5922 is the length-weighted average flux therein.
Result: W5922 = 13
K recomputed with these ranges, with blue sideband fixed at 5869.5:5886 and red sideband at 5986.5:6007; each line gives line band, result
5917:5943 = 0.9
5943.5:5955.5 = 0.3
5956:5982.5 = 0.0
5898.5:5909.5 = 0.9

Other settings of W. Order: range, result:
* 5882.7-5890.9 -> 12.6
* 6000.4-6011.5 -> 13.3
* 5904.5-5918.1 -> 13.4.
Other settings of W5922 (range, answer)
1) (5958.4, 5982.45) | 13.8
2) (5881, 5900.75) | 12.2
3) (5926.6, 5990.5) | 13.7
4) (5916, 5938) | 13.2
